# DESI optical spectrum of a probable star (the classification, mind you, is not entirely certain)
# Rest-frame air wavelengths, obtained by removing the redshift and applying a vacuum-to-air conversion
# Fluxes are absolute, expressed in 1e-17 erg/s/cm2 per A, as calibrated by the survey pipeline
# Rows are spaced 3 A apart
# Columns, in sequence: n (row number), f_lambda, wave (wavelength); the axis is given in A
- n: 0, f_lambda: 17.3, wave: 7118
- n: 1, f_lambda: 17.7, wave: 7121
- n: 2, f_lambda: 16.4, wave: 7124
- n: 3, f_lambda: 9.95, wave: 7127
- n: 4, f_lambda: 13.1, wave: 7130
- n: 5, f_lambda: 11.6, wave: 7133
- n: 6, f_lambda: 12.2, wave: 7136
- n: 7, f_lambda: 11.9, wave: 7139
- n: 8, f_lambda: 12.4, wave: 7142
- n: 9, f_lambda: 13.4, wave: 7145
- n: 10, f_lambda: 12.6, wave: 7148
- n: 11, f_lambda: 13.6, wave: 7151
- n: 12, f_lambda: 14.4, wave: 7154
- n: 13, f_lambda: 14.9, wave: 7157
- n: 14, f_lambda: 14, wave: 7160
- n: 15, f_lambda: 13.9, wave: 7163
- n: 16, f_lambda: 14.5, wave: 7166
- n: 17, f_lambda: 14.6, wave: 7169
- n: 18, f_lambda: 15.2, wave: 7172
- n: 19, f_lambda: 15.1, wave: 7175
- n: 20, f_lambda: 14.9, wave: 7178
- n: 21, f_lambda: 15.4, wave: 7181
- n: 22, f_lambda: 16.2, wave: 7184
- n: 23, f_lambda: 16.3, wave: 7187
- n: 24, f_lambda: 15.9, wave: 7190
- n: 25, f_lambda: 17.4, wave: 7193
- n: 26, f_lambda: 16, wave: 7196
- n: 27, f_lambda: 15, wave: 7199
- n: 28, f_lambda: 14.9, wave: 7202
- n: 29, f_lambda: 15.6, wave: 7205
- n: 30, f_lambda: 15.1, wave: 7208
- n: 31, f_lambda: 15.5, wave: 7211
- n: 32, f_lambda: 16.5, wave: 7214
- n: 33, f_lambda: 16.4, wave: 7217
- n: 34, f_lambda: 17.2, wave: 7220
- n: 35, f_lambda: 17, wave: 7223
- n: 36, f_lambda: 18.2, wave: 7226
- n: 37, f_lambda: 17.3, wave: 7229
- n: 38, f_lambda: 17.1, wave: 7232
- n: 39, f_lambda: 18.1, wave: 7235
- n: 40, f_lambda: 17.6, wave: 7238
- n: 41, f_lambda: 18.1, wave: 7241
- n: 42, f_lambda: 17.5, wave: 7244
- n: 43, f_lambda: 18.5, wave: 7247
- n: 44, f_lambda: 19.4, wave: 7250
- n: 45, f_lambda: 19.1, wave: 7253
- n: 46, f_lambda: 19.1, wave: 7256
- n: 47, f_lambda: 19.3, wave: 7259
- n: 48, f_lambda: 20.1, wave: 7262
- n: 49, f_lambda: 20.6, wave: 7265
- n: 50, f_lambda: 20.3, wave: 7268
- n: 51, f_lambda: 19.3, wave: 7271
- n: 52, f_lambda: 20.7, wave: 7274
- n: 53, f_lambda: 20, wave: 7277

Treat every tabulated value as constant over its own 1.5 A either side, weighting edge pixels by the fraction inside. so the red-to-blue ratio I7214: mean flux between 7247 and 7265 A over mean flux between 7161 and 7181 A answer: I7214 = 1.3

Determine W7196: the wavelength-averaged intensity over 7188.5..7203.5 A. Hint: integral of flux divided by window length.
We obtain 15.8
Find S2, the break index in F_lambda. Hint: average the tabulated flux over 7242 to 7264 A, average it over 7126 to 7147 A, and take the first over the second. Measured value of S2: 1.6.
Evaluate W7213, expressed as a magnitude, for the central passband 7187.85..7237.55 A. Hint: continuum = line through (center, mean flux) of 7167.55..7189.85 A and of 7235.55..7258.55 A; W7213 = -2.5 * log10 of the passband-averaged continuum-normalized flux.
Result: 0.031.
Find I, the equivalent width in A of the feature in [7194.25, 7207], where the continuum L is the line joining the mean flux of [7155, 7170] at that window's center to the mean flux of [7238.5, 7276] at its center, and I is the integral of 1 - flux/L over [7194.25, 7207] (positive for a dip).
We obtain 0.74 A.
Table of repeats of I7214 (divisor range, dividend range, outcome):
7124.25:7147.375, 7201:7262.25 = 1.42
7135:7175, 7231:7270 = 1.37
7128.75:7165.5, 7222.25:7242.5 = 1.34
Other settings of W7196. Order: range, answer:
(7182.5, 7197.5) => 16.4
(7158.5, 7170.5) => 14.2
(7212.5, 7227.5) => 17.1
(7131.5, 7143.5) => 12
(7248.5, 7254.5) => 19.2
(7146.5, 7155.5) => 13.5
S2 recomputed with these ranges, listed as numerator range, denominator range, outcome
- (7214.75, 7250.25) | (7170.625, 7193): 1.12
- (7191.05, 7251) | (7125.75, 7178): 1.26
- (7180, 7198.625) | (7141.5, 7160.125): 1.18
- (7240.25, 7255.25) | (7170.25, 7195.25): 1.18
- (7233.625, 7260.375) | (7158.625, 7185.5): 1.25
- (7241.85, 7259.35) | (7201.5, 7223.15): 1.17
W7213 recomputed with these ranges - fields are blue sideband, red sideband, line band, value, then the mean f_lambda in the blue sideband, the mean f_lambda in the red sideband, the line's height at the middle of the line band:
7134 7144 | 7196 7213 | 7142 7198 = -0.087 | 12.2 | 15.3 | 13.7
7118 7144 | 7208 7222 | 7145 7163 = 0.026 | 13.4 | 16.3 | 14.2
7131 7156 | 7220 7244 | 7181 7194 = -0.076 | 12.8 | 17.6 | 15.2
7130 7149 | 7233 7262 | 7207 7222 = 0.033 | 12.4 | 18.6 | 16.7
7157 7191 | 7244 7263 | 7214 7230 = 0.022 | 15.1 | 19.1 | 17.5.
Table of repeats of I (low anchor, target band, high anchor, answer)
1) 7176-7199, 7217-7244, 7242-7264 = 0.7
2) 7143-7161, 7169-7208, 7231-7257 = -0.1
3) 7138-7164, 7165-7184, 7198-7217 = -1.0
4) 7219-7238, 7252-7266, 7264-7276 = -0.1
